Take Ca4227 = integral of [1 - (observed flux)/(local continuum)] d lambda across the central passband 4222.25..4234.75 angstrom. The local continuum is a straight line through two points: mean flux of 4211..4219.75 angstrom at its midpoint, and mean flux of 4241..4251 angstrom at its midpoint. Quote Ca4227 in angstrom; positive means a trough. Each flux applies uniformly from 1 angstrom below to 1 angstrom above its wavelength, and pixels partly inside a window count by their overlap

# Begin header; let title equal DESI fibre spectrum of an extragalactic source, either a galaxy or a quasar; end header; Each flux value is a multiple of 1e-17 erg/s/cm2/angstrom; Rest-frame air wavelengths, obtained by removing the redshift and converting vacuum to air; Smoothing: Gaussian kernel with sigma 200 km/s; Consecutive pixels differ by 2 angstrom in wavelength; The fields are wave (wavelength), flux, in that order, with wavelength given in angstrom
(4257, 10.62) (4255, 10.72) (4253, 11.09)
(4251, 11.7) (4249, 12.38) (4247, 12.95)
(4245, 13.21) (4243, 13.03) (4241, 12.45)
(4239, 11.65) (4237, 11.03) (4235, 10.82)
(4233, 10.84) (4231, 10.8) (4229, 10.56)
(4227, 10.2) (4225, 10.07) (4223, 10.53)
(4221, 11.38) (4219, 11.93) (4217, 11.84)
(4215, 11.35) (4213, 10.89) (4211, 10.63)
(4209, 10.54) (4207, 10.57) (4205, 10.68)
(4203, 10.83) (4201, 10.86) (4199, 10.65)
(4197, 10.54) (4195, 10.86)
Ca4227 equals 1.5 angstrom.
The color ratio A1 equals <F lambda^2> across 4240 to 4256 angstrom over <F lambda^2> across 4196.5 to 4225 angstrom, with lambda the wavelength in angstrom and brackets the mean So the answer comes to 1.14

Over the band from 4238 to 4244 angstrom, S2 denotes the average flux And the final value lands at 12.4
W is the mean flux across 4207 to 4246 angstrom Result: 11.2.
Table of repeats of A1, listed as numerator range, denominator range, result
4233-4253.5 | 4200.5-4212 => 1.14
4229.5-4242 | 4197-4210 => 1.07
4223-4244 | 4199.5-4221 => 1.02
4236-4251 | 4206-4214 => 1.18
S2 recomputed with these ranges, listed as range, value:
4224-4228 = 10.1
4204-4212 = 10.6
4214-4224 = 11.4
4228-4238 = 10.8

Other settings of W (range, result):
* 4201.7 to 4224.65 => 11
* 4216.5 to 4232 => 10.9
